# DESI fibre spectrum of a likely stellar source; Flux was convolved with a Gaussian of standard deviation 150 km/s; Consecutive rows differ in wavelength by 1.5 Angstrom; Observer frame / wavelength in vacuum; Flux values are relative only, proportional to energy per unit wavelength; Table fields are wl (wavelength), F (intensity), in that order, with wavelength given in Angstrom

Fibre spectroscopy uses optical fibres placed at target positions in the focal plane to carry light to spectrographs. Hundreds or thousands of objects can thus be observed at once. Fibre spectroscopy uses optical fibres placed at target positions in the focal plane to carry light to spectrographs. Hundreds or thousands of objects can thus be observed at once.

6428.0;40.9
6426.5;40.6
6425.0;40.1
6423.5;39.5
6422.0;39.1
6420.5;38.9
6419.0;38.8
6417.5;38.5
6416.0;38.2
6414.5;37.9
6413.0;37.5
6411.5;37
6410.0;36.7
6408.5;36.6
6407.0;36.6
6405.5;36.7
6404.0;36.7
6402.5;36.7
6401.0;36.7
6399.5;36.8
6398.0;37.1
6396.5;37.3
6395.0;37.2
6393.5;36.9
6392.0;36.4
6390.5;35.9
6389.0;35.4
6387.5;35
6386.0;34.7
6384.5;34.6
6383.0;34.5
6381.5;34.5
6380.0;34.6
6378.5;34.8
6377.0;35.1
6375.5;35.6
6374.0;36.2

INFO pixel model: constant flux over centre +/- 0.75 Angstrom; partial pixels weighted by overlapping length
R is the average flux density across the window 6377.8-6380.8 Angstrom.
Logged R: 34.7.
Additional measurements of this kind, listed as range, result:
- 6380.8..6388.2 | 34.7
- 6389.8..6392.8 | 36.2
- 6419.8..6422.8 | 39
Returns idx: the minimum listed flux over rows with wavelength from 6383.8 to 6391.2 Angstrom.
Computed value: 34.6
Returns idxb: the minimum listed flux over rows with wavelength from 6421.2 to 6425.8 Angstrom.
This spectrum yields 39.1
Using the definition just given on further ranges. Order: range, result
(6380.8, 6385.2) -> 34.5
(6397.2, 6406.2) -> 36.7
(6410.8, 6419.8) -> 37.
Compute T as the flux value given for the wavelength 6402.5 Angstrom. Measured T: 36.7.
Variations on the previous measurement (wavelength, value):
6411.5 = 37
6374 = 36.2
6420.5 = 38.9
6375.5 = 35.6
